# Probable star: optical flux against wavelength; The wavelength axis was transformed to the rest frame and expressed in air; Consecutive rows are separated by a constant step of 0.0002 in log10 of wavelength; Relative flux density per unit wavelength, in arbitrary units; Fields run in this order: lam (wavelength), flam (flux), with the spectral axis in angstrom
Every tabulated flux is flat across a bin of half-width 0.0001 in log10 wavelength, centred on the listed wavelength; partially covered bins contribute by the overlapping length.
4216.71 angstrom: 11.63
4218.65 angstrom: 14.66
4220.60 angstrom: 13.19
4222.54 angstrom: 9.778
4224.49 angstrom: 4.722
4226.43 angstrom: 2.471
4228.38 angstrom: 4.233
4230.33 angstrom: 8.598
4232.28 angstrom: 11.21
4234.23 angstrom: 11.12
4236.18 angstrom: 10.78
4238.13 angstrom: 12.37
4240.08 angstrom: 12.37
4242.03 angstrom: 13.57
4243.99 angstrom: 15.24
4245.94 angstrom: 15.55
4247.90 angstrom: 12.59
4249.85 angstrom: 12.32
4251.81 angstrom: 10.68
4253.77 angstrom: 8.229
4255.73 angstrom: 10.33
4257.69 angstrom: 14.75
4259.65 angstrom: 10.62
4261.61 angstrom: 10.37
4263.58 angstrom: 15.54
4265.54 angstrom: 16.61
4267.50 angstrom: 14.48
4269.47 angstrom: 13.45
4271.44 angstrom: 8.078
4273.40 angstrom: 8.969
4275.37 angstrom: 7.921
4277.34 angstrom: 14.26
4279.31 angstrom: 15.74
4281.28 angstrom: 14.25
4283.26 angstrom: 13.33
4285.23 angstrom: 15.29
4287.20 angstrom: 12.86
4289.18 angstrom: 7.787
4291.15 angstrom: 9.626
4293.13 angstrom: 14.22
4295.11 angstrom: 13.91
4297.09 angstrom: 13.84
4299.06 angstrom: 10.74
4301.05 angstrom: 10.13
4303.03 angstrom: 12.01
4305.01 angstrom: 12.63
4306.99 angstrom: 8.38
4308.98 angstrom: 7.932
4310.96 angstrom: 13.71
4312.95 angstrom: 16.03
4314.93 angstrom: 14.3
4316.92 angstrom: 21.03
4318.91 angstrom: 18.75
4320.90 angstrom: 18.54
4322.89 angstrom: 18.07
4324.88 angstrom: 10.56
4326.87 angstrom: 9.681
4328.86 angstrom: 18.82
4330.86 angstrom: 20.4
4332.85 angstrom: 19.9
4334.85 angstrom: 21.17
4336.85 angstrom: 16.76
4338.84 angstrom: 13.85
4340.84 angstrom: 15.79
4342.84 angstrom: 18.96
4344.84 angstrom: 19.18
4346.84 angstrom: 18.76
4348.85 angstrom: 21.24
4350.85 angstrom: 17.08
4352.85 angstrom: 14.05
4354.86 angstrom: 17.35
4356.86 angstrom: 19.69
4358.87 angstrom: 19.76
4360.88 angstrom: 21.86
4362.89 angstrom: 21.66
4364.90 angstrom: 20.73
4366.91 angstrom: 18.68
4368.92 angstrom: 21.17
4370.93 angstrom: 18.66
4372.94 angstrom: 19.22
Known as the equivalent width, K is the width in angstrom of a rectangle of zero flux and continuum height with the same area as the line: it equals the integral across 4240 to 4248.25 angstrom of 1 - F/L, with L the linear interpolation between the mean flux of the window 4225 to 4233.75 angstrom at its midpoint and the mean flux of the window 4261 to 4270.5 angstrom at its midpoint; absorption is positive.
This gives -3.7 angstrom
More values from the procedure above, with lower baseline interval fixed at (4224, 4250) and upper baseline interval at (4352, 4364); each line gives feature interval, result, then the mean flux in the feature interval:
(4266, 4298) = 3.01 angstrom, 12.4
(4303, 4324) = 1.69 angstrom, 14.8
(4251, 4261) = 0.86 angstrom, 10.9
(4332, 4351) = -0.37 angstrom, 18.3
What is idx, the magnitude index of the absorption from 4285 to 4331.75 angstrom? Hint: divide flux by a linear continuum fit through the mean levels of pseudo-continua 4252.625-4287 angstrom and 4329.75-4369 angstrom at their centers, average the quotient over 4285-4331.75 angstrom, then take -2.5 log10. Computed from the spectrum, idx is 0.145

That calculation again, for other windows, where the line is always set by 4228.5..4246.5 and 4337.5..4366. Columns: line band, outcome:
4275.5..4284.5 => 0.04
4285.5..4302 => 0.27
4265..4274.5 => 0.14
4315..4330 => 0.03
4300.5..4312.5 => 0.39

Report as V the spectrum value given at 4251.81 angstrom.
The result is 10.68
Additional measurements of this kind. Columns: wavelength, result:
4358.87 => 19.76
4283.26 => 13.33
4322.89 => 18.07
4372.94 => 19.22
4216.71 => 11.63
